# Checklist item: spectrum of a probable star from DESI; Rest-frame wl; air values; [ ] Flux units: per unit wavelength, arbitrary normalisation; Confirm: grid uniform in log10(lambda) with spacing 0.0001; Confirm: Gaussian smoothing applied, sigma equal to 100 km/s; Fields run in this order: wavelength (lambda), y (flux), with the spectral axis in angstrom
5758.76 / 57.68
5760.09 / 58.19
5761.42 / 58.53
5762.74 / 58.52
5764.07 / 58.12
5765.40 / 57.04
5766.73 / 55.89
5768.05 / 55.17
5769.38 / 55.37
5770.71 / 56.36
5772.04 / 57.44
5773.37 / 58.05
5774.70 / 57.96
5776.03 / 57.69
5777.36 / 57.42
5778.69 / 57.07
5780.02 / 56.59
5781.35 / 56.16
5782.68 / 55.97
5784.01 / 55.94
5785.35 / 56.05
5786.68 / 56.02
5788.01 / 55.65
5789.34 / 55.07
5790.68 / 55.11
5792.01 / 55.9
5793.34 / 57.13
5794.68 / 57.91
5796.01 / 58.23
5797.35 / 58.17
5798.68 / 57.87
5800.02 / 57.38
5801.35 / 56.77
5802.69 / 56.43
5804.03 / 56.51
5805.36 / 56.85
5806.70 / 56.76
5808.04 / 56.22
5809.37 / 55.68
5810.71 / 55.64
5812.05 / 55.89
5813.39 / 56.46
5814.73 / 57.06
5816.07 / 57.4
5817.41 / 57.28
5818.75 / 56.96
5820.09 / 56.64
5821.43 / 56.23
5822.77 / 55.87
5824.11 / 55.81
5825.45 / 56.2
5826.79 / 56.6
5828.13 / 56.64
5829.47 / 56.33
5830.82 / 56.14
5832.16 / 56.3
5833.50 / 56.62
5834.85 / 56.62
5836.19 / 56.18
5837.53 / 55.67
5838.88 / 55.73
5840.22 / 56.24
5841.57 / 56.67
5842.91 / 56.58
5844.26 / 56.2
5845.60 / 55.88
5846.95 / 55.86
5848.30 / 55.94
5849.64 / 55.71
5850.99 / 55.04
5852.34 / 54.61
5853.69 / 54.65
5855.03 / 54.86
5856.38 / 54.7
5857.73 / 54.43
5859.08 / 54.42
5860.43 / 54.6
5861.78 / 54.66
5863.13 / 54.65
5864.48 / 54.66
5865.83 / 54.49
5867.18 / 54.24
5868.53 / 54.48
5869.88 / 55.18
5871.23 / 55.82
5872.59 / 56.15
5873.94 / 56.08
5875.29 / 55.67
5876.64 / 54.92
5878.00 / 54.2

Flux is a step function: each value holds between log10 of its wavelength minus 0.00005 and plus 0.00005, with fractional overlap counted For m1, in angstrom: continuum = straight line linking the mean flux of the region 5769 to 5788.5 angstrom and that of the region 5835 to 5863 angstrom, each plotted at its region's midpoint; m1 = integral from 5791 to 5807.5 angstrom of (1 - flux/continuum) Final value -0.23 angstrom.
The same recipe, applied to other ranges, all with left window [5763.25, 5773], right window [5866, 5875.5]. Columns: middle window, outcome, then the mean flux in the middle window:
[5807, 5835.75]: -0.3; 56.4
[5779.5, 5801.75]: -0.1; 56.6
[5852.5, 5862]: 0.1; 54.6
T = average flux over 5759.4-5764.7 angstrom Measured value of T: 58.3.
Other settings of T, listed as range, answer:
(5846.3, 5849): 56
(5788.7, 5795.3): 56.2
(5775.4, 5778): 57.6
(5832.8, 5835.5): 56.5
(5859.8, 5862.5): 54.6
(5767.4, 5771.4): 55.6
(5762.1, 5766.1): 57.8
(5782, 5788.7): 55.9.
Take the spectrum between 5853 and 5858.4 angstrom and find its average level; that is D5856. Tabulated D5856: 54.7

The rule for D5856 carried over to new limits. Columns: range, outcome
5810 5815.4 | 56.2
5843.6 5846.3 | 56.1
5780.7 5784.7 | 56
